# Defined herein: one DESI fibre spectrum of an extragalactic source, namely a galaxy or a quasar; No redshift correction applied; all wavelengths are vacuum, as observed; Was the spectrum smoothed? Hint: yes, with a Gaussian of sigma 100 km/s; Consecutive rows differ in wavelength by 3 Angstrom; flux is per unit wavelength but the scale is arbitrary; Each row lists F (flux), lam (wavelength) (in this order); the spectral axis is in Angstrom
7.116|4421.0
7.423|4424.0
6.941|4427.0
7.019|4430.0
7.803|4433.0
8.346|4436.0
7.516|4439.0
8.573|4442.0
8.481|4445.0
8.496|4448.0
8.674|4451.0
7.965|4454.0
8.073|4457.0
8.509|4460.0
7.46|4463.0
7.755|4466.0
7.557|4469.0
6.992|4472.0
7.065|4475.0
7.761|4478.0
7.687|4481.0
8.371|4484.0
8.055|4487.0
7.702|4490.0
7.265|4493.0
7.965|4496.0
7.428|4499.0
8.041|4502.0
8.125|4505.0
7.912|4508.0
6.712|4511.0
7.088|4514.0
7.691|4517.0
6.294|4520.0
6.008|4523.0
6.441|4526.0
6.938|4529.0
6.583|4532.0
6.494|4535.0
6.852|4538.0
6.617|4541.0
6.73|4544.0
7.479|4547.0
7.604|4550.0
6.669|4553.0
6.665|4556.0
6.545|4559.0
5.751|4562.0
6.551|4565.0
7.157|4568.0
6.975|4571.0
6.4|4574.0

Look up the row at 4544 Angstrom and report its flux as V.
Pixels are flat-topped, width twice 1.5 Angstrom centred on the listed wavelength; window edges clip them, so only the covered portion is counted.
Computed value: 6.73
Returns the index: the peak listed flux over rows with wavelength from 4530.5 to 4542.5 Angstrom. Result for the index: 6.852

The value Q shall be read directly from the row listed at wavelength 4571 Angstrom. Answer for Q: 6.975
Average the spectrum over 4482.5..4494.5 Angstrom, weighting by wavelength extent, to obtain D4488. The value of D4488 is 7.85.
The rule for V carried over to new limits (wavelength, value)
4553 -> 6.669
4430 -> 7.019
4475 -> 7.065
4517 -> 7.691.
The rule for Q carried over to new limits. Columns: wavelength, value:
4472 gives 6.992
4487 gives 8.055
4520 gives 6.294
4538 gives 6.852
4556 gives 6.665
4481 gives 7.687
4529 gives 6.938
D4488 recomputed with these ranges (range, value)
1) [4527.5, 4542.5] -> 6.7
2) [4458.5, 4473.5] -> 7.65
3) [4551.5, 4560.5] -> 6.63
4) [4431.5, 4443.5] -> 8.06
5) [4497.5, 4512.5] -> 7.64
